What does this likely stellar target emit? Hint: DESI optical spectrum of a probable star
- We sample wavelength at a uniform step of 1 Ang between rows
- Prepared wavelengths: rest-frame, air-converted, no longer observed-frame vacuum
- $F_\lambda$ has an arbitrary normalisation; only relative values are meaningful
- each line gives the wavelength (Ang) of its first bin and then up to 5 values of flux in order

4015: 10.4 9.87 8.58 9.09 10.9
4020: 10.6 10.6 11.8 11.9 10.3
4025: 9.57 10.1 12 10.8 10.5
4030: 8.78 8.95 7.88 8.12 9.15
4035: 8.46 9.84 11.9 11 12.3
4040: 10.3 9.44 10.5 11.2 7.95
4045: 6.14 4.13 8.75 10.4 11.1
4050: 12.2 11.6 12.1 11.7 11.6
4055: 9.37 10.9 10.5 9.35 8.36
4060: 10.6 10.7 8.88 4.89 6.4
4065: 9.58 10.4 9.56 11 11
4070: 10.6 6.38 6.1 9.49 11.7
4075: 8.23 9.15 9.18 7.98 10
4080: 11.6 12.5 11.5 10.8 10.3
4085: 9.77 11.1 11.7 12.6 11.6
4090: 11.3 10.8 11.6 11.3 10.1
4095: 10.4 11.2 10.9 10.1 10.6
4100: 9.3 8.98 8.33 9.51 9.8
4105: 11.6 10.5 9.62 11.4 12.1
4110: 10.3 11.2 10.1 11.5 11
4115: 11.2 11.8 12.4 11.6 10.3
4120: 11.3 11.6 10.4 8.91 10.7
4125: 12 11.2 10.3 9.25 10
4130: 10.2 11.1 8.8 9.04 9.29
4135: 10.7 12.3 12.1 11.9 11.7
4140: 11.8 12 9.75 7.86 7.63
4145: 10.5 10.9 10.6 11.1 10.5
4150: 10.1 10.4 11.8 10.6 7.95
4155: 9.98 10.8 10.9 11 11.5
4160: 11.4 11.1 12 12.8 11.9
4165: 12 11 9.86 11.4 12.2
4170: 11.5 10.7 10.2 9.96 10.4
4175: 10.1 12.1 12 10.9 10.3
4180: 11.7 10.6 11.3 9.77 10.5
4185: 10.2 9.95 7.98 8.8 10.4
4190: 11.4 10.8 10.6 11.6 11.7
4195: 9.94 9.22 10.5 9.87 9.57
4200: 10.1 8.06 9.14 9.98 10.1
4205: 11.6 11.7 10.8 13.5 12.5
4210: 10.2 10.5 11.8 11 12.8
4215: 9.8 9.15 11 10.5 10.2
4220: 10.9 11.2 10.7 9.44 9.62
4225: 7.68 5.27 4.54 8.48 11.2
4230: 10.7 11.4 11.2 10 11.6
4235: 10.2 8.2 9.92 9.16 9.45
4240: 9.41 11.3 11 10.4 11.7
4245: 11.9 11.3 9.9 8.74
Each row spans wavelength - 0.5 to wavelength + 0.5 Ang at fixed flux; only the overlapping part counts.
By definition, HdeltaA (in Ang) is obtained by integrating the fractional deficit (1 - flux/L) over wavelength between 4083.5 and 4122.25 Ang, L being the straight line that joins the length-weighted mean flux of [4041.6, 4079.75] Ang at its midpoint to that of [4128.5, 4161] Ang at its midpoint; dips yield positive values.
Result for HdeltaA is -3.1 Ang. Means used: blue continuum 9.48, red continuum 10.5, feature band 10.8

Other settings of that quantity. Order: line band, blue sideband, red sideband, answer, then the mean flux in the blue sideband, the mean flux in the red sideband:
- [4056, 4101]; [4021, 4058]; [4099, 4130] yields 1.5 Ang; 10.1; 10.6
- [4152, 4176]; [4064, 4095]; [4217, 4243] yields -2.4 Ang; 10.2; 9.77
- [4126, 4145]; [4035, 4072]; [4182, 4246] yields -0.7 Ang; 9.73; 10.2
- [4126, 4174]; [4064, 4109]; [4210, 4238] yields -2.8 Ang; 10.2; 9.95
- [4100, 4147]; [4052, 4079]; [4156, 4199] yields -2.0 Ang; 9.43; 10.8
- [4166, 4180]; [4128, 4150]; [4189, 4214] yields -0.5 Ang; 10.4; 10.7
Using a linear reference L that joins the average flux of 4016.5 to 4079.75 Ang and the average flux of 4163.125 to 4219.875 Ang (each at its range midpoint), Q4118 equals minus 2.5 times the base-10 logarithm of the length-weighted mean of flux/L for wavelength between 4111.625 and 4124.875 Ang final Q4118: -0.08 mag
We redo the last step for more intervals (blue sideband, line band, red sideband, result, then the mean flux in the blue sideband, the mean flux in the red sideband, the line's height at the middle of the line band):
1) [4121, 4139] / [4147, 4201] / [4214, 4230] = -0.07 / 10.5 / 9.46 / 10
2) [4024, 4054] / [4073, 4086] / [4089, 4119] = 0.02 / 9.93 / 10.7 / 10.4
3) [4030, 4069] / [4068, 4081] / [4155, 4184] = 0.06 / 9.67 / 11.1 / 9.97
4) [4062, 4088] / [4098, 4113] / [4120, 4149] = -0.02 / 9.68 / 10.5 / 10.1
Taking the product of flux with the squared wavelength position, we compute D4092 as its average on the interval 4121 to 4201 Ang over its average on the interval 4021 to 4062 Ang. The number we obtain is 1.1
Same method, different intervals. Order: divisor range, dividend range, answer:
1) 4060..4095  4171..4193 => 1.10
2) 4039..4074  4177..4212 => 1.17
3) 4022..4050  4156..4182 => 1.22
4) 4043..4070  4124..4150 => 1.13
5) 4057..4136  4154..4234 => 1.07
